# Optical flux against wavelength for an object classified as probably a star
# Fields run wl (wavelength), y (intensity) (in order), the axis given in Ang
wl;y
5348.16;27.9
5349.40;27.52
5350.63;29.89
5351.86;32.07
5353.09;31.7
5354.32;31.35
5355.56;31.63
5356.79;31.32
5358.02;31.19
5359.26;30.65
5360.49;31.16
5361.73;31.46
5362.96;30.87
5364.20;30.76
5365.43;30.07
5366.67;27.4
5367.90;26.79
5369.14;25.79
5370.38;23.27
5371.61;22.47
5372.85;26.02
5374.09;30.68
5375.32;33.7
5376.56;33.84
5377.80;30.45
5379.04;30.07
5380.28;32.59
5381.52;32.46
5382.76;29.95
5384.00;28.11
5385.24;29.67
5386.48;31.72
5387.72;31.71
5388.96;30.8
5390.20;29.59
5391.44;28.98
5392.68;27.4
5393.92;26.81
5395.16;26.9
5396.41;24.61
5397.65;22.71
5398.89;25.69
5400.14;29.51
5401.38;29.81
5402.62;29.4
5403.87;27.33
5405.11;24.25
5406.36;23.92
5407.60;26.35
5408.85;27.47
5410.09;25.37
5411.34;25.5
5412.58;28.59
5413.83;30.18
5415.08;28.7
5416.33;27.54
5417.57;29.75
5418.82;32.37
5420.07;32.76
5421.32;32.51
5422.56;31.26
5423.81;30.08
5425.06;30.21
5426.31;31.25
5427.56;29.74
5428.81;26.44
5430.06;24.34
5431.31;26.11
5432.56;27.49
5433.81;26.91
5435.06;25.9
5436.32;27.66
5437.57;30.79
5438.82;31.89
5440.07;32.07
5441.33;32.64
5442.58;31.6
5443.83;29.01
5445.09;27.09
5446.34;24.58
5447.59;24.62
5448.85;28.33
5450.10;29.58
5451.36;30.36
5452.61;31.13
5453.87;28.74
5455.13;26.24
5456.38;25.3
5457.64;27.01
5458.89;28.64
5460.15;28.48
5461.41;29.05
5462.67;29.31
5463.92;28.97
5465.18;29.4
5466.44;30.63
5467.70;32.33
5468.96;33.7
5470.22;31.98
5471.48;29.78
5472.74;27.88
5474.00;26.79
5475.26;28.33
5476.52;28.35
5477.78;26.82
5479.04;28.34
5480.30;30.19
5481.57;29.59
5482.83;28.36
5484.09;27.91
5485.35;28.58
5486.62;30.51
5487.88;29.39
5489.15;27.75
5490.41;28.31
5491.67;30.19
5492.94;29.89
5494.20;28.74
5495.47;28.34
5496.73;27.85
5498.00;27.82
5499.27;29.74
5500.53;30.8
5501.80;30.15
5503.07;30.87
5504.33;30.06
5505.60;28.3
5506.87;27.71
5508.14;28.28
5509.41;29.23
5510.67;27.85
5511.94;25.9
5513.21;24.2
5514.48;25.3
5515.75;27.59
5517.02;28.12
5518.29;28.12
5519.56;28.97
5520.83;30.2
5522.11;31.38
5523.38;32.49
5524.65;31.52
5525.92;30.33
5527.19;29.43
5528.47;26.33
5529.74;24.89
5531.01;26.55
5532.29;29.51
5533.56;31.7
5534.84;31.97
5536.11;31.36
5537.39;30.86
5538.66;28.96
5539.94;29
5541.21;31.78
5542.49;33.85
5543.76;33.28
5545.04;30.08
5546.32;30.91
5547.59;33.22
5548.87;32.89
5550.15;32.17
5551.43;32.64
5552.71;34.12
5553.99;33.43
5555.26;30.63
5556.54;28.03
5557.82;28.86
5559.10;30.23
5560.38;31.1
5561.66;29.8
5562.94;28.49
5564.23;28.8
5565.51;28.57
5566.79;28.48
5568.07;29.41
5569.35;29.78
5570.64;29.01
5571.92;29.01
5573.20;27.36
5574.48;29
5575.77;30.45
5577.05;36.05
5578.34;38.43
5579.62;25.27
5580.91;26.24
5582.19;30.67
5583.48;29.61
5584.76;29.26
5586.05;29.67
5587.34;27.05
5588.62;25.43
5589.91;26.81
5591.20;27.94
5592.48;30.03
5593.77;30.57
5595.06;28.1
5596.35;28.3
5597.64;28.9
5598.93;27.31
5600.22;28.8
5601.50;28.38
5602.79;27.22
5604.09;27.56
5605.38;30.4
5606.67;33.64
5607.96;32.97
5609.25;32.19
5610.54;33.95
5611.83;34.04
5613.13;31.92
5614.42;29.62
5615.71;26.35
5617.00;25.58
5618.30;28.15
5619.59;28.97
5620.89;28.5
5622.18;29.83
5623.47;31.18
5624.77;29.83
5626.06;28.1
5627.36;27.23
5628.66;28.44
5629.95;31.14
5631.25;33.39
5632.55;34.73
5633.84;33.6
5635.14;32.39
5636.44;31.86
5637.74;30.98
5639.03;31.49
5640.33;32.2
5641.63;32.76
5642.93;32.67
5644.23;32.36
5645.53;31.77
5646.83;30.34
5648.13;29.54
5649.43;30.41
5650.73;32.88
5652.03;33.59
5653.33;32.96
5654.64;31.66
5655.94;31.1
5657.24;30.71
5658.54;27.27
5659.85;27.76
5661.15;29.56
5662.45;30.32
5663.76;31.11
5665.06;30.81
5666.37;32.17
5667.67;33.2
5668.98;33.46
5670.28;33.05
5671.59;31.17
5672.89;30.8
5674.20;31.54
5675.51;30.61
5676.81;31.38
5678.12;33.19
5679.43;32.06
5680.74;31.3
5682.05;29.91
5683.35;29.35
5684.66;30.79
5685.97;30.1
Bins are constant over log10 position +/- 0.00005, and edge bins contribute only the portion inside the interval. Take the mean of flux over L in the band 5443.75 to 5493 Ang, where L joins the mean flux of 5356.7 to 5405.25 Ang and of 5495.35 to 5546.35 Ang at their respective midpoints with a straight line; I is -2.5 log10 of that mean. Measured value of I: 0.02 mag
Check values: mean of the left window 29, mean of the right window 29.3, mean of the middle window 28.8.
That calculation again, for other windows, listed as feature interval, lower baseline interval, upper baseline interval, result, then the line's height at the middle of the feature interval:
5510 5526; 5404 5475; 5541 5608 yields 0.03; 29.5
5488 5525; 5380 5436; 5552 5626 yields 0.01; 29.1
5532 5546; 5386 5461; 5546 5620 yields -0.06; 29.5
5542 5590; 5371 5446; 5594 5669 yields -0.01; 30.1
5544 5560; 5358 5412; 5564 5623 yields -0.08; 29.3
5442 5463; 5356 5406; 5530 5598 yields 0.05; 29.4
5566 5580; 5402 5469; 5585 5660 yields -0.02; 29.8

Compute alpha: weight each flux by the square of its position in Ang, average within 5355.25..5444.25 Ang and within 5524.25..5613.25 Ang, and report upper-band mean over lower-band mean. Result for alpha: 1.1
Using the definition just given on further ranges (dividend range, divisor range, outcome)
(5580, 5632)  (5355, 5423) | 1.10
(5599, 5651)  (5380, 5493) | 1.14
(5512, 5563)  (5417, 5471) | 1.06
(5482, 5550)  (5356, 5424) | 1.07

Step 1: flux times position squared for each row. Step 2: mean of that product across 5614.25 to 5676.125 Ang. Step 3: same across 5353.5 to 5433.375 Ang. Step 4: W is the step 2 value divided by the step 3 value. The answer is 1.2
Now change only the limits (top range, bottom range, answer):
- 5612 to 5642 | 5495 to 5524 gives 1.11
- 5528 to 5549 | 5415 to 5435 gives 1.09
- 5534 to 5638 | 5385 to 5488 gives 1.11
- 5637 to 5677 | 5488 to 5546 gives 1.13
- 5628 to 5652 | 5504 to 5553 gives 1.12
